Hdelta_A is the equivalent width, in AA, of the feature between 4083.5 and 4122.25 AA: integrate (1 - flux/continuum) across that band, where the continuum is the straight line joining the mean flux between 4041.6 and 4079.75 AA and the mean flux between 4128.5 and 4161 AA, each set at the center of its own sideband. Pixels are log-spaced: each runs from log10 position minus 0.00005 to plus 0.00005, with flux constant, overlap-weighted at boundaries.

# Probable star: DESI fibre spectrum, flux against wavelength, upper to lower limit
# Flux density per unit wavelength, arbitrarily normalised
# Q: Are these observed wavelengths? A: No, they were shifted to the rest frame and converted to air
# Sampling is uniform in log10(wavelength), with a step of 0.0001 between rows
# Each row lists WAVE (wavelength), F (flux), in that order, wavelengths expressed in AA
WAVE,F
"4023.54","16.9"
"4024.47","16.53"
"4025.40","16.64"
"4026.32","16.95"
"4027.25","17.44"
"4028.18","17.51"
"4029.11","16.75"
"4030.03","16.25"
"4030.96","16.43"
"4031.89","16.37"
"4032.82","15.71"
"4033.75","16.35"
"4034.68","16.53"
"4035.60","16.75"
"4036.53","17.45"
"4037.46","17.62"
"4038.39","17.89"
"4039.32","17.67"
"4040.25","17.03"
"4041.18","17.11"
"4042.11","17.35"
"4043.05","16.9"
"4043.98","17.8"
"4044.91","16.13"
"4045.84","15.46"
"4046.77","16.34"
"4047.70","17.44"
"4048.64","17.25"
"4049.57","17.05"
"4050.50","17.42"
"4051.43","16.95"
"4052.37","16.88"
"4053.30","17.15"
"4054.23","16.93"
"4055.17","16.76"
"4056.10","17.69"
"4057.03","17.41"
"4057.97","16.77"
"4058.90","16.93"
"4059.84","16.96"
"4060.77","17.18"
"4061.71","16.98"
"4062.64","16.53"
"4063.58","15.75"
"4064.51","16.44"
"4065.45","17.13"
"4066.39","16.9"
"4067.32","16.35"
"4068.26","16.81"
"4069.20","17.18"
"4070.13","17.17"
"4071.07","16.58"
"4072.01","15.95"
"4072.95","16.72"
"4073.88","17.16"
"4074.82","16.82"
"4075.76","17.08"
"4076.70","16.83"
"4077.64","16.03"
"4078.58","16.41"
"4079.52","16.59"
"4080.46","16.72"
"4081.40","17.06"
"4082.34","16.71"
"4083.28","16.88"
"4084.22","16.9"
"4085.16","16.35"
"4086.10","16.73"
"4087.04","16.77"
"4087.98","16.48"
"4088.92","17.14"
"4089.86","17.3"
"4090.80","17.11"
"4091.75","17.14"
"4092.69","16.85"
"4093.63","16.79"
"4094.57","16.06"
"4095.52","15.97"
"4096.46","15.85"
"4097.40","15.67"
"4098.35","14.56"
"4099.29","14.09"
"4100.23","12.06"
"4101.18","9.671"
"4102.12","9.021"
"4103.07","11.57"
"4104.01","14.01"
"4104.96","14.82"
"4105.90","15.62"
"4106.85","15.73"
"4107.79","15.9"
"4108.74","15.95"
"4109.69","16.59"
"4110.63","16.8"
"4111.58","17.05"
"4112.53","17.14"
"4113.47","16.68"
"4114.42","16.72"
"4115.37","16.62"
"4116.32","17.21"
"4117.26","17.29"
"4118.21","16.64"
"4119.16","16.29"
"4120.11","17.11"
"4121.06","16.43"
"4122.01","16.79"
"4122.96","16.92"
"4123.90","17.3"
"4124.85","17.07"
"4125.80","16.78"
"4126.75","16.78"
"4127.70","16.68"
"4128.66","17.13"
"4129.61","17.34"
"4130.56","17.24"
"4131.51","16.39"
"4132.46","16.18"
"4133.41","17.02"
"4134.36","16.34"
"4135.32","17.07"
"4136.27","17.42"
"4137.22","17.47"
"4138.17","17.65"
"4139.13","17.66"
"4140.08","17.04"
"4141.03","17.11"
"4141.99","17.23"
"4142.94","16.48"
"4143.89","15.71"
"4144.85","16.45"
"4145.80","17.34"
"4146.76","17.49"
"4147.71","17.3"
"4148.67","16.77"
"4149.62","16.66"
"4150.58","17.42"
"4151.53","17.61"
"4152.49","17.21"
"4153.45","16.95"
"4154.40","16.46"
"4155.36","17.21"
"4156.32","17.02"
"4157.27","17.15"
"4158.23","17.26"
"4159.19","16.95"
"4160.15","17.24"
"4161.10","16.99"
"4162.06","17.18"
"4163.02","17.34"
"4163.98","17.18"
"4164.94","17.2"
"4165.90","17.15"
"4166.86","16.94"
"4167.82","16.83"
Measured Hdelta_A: 2.6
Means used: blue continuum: 16.8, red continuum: 17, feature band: 15.8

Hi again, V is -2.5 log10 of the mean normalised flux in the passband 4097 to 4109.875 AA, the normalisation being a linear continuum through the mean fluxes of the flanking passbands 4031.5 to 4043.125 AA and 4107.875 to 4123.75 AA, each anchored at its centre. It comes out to 0.207 mag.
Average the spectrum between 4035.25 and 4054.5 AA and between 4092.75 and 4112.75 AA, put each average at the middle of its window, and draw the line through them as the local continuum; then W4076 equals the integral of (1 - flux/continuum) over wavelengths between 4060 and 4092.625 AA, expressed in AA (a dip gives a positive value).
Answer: -1.91 AA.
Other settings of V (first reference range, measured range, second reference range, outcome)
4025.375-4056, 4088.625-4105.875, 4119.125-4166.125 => 0.152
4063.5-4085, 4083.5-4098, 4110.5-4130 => 0.012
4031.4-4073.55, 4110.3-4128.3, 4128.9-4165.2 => 0.009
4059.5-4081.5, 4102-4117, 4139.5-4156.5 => 0.080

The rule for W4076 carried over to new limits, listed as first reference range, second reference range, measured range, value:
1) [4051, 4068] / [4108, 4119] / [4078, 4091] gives 0.02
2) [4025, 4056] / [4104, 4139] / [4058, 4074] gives 0.11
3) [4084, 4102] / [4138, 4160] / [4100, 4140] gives 0.45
